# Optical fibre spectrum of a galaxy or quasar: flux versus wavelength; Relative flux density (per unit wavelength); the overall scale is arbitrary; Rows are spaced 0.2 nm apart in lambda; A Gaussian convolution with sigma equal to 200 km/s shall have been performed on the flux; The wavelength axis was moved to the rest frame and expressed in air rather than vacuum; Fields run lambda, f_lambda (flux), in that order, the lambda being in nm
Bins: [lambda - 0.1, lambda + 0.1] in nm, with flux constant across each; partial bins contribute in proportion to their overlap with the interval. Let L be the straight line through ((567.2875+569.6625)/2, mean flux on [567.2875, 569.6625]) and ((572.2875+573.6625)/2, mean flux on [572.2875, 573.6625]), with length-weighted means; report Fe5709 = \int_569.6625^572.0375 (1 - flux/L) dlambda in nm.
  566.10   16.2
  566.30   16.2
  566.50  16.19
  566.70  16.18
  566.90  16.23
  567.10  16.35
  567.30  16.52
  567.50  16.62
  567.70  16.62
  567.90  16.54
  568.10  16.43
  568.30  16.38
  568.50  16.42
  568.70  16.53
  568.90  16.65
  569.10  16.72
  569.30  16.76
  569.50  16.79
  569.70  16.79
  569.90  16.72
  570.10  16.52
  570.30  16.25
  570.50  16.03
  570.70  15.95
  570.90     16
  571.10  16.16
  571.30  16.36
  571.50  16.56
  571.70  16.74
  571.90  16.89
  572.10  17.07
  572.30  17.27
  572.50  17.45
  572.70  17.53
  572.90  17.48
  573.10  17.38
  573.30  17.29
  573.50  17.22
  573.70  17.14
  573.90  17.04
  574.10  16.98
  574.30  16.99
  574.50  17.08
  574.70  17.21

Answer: 0.08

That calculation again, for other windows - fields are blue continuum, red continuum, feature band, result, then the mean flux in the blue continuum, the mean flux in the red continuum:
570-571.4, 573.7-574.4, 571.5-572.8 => -0.045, 16.2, 17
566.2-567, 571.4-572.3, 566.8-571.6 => 0.021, 16.2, 16.9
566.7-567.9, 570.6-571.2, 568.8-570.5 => -0.046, 16.5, 16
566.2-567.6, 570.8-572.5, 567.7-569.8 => -0.018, 16.3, 16.7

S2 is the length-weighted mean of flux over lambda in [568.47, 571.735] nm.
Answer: 16.5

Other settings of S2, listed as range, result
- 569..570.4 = 16.6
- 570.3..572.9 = 16.7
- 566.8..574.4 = 16.7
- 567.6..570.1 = 16.6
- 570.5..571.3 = 16.1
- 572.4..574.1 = 17.3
